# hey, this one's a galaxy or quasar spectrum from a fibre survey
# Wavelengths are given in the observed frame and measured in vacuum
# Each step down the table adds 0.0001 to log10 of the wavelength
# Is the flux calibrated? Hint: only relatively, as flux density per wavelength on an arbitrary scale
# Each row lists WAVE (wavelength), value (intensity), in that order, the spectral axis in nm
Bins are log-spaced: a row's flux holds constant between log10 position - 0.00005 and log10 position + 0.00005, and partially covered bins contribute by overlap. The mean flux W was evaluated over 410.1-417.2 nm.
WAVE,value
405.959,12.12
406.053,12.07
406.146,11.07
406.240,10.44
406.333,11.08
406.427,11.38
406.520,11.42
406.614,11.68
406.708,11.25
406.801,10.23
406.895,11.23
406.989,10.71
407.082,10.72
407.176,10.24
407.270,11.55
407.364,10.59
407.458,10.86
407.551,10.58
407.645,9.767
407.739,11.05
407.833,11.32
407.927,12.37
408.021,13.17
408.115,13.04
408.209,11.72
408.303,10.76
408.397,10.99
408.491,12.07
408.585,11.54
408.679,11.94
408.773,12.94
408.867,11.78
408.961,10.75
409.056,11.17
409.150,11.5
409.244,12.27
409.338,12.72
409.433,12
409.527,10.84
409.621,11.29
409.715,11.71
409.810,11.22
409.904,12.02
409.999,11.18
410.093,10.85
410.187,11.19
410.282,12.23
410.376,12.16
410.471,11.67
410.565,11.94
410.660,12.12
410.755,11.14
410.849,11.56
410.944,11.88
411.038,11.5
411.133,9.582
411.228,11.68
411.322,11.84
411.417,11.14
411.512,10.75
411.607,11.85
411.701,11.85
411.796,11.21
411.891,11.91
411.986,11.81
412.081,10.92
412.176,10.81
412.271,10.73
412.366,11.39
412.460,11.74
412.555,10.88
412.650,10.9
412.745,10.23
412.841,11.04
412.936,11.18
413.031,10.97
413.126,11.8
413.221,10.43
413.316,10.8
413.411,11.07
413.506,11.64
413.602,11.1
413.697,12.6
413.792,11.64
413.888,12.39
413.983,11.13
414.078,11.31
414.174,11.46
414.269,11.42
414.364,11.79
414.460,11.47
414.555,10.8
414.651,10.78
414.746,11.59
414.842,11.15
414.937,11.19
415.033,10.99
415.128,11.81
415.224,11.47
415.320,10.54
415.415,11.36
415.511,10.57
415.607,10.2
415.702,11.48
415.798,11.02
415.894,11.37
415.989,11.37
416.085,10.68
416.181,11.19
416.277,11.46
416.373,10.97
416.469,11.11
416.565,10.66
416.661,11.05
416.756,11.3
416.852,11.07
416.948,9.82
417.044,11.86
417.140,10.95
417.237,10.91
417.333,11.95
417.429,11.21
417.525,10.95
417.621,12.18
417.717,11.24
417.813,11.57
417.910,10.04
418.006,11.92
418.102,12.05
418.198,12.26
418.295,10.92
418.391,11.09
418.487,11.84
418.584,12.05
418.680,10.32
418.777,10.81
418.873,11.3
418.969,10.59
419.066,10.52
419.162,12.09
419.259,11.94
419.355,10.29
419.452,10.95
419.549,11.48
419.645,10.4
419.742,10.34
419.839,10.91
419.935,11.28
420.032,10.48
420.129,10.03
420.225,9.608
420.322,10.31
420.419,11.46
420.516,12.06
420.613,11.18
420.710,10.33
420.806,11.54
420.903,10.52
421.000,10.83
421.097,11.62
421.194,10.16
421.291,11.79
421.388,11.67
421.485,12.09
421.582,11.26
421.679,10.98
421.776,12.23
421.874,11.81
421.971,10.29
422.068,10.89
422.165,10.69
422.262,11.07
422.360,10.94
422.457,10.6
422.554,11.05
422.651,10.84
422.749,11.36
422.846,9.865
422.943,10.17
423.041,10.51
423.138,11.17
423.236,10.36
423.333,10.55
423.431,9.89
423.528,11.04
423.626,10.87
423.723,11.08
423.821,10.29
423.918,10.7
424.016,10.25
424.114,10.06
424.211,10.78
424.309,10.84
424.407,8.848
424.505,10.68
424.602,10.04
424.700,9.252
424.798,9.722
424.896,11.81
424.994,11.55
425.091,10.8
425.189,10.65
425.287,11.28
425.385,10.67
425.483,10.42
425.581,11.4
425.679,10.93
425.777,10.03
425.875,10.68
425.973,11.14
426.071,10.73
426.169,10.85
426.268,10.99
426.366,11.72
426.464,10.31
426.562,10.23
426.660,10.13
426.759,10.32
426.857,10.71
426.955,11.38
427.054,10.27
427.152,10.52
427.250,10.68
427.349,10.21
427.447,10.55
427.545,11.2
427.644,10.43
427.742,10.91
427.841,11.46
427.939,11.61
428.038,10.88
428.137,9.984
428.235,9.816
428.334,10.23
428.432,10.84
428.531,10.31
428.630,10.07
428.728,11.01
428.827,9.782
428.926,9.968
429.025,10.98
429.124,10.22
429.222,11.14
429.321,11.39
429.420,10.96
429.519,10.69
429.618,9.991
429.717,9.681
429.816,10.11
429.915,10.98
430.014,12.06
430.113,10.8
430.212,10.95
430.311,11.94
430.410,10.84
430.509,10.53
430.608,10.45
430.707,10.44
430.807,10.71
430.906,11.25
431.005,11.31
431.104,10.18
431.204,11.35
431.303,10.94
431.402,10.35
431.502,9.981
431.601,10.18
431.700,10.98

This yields 11.3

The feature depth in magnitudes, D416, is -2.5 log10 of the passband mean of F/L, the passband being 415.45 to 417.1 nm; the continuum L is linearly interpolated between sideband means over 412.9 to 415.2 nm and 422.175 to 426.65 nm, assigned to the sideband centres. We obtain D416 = 0.02 mag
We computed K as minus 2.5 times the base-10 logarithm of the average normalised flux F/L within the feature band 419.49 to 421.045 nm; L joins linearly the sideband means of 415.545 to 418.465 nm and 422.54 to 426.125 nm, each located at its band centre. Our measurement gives 0.01 mag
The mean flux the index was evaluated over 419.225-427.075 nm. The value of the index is 10.8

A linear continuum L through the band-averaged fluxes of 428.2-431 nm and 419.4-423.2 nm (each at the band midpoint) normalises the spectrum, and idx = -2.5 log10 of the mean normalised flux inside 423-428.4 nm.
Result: 0.02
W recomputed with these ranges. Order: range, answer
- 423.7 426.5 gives 10.6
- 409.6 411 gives 11.6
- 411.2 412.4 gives 11.4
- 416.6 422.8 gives 11.1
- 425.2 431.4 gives 10.7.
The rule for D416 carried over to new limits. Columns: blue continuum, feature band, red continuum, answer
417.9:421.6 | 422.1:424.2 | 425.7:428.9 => 0.02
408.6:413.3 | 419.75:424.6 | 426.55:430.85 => 0.01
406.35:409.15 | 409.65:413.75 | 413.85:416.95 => -0.01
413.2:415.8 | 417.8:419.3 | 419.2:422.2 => -0.02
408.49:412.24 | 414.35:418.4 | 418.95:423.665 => 0.00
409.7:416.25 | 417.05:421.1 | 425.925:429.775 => -0.01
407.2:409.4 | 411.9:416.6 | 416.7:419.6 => 0.02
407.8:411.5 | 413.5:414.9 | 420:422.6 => -0.01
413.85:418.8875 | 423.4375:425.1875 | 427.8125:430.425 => 0.04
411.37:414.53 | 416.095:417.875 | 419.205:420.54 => -0.02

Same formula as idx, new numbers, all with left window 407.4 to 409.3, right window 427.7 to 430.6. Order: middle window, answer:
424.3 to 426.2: 0.02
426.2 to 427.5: 0.02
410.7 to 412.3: 0.01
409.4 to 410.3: 0.01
